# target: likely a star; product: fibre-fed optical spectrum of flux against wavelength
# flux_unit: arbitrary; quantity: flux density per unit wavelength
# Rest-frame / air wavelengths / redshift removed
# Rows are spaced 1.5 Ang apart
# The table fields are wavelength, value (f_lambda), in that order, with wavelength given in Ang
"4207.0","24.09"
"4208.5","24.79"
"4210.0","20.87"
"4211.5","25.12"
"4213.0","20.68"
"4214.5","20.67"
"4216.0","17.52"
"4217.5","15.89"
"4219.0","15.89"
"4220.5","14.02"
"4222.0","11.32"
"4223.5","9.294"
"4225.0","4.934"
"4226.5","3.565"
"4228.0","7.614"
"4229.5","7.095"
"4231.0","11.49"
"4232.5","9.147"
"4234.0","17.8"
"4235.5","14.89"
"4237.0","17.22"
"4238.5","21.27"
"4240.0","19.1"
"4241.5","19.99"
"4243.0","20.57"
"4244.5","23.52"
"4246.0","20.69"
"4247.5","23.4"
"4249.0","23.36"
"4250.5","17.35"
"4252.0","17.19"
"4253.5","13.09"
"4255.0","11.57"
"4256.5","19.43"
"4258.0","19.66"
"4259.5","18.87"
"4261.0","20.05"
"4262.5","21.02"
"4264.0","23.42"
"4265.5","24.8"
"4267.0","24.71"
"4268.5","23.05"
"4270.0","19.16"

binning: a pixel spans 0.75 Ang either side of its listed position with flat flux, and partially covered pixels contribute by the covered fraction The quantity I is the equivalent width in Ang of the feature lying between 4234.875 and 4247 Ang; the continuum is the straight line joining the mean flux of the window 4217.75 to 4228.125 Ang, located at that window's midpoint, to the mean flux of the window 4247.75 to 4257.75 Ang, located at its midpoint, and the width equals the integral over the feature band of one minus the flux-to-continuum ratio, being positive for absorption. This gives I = -4.4 Ang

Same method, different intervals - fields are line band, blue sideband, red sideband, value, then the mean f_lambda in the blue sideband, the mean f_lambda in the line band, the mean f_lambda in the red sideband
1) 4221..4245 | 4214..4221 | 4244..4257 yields 5.7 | 16.8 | 13.6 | 18.7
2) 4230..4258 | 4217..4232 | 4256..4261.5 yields -4.6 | 10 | 17.8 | 19.5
